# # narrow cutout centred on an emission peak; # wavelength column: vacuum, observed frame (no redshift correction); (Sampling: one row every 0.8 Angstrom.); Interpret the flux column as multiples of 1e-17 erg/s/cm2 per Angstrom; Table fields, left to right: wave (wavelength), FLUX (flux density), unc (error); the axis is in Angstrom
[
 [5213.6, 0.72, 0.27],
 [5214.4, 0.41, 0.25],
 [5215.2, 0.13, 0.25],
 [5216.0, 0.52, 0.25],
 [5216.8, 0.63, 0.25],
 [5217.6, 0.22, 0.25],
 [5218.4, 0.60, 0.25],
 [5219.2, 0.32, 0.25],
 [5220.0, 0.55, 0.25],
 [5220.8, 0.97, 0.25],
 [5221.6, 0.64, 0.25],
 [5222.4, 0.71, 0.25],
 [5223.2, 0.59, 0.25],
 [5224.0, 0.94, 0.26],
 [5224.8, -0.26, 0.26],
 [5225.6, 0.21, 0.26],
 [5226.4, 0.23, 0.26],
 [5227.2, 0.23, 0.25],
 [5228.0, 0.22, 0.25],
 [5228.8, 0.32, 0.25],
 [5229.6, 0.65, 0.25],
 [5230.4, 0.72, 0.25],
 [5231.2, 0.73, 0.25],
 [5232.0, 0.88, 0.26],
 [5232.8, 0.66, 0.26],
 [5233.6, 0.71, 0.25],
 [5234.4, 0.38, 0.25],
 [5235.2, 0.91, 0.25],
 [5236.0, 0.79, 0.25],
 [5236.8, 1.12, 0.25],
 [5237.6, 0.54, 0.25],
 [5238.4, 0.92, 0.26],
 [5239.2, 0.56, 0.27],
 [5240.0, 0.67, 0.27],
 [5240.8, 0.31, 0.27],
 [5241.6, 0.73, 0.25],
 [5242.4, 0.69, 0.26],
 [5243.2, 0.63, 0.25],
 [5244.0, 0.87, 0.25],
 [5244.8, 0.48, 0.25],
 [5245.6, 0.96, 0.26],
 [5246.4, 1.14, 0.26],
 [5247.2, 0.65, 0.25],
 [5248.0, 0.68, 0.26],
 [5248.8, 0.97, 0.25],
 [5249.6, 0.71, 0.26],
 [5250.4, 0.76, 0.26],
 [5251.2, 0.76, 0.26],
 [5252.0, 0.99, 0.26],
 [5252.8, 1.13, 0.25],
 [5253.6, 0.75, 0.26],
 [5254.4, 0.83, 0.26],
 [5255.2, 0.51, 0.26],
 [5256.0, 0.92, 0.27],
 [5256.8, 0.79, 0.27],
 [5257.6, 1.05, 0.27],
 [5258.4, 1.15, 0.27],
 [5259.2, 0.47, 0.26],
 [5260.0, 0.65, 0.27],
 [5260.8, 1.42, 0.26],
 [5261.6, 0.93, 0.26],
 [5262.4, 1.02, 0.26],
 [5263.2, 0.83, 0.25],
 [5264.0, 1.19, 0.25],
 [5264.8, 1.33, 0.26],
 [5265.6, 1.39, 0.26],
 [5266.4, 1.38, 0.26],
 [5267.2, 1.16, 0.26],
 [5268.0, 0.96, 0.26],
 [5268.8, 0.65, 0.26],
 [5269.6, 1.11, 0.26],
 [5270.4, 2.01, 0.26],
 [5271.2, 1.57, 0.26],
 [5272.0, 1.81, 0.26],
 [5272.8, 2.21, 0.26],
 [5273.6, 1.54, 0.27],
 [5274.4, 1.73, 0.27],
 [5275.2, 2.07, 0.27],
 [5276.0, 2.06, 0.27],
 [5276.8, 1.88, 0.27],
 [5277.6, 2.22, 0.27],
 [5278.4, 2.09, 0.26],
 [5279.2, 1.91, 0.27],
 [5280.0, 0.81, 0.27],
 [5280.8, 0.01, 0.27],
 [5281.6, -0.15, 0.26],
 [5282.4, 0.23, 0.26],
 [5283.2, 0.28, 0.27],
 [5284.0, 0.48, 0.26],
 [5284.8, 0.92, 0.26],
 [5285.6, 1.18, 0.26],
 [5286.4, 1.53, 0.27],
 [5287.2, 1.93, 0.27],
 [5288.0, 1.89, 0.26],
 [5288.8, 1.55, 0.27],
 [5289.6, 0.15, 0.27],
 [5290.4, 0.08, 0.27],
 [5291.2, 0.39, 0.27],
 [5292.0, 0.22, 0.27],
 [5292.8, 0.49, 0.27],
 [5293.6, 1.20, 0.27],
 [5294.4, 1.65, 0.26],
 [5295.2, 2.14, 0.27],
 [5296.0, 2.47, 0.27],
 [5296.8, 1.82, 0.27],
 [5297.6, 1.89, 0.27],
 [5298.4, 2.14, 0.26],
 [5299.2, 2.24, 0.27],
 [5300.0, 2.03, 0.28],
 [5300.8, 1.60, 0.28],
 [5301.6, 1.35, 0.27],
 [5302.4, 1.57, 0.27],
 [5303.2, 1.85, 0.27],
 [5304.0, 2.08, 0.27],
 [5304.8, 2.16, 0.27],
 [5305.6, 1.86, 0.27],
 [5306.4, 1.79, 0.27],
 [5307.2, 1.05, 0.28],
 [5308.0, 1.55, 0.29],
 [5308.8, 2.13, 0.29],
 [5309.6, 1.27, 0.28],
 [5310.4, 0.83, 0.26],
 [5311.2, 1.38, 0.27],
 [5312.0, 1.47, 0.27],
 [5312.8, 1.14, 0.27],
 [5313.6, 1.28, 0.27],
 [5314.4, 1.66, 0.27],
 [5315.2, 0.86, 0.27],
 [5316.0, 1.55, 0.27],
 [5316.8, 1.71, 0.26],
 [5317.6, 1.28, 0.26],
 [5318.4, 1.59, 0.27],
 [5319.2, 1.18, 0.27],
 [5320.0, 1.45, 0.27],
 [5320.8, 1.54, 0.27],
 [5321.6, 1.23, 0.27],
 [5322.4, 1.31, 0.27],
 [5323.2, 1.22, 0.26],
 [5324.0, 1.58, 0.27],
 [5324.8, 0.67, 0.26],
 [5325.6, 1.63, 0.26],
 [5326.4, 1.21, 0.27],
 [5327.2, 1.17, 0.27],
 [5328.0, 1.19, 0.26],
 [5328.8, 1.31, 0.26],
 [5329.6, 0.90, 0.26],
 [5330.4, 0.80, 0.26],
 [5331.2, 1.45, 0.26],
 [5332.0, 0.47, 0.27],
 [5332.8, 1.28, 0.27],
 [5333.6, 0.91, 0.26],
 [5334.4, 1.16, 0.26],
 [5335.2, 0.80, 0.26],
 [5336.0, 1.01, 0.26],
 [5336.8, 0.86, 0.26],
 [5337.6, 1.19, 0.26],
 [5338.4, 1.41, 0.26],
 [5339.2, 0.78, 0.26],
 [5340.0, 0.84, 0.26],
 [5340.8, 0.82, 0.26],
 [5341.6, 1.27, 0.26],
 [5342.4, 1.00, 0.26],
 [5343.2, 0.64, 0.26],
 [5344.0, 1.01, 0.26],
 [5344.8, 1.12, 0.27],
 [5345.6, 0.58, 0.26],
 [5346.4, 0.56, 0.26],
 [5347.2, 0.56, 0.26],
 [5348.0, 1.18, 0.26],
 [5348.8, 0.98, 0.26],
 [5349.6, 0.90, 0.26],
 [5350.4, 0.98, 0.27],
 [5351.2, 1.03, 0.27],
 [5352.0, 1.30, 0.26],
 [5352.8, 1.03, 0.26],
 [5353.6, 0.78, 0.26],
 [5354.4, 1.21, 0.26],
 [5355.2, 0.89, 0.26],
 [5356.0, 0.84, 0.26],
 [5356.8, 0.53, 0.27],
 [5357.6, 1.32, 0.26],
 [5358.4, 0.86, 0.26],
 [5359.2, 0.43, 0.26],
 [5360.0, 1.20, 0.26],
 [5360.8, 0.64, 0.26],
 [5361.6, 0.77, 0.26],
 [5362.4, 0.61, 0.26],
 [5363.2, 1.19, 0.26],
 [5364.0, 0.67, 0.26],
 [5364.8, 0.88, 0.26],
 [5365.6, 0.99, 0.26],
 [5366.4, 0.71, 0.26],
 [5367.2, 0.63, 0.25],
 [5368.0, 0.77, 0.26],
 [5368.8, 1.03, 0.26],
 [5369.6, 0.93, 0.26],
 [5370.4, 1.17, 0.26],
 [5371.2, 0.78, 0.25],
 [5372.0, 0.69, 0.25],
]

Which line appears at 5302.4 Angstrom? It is C IV 1549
